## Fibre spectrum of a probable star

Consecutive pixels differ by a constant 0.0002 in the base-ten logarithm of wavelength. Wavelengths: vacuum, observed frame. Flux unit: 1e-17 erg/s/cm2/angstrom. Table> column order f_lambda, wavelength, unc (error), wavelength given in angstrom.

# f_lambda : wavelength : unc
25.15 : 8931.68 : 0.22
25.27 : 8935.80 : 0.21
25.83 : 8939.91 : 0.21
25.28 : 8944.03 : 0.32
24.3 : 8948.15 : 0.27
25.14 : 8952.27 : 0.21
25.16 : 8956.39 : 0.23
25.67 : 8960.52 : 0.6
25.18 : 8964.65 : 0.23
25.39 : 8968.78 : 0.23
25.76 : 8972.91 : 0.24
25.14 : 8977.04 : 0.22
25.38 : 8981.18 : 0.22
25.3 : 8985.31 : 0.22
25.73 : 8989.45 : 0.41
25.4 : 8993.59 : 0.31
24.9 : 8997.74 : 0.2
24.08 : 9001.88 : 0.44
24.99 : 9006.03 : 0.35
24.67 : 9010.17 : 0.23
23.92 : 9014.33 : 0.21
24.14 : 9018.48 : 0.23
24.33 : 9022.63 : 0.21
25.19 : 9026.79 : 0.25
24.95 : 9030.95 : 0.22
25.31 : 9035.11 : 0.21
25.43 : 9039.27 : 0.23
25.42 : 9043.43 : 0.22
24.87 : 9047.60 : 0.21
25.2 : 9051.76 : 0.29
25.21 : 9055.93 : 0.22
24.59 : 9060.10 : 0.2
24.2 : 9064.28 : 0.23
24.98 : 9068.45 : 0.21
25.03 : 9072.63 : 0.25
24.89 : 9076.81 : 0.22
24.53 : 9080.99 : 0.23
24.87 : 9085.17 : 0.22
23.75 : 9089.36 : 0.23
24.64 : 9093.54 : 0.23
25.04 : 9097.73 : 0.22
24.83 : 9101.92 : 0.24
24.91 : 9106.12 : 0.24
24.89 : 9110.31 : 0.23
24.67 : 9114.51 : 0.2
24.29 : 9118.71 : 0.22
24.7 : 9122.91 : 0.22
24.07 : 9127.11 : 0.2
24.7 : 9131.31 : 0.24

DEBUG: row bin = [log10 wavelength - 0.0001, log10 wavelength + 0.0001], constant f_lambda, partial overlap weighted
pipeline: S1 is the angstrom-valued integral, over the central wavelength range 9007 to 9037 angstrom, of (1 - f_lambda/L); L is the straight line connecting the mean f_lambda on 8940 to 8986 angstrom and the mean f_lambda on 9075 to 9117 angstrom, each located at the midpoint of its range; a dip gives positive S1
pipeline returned 0.4 angstrom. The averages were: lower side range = 25.3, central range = 24.7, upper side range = 24.7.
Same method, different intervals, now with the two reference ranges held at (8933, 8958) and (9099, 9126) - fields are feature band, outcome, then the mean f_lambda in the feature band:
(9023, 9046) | -0.2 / 25.2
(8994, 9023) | 0.6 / 24.5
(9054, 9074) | 0.0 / 24.8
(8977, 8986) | -0.1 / 25.3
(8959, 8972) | -0.2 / 25.4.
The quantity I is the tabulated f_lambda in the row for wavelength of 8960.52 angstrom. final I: 25.67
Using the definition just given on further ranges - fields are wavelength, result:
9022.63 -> 24.33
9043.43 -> 25.42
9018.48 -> 24.14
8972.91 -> 25.76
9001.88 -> 24.08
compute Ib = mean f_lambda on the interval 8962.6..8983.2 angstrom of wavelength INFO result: 25.4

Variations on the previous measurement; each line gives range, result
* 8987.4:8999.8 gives 25.3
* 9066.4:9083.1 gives 24.9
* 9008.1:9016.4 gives 24.3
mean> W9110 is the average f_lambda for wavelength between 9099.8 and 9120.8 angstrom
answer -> 24.7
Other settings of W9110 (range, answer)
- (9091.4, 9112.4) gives 24.9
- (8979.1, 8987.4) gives 25.3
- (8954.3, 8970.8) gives 25.3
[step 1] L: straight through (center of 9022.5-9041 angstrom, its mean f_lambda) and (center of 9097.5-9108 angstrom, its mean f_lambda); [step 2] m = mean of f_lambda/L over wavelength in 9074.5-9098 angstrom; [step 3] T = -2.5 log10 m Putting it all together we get 0.02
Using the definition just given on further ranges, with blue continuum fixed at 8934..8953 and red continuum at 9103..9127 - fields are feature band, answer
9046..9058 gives -0.012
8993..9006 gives 0.011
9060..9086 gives 0.002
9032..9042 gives -0.020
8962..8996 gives -0.015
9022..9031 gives 0.002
